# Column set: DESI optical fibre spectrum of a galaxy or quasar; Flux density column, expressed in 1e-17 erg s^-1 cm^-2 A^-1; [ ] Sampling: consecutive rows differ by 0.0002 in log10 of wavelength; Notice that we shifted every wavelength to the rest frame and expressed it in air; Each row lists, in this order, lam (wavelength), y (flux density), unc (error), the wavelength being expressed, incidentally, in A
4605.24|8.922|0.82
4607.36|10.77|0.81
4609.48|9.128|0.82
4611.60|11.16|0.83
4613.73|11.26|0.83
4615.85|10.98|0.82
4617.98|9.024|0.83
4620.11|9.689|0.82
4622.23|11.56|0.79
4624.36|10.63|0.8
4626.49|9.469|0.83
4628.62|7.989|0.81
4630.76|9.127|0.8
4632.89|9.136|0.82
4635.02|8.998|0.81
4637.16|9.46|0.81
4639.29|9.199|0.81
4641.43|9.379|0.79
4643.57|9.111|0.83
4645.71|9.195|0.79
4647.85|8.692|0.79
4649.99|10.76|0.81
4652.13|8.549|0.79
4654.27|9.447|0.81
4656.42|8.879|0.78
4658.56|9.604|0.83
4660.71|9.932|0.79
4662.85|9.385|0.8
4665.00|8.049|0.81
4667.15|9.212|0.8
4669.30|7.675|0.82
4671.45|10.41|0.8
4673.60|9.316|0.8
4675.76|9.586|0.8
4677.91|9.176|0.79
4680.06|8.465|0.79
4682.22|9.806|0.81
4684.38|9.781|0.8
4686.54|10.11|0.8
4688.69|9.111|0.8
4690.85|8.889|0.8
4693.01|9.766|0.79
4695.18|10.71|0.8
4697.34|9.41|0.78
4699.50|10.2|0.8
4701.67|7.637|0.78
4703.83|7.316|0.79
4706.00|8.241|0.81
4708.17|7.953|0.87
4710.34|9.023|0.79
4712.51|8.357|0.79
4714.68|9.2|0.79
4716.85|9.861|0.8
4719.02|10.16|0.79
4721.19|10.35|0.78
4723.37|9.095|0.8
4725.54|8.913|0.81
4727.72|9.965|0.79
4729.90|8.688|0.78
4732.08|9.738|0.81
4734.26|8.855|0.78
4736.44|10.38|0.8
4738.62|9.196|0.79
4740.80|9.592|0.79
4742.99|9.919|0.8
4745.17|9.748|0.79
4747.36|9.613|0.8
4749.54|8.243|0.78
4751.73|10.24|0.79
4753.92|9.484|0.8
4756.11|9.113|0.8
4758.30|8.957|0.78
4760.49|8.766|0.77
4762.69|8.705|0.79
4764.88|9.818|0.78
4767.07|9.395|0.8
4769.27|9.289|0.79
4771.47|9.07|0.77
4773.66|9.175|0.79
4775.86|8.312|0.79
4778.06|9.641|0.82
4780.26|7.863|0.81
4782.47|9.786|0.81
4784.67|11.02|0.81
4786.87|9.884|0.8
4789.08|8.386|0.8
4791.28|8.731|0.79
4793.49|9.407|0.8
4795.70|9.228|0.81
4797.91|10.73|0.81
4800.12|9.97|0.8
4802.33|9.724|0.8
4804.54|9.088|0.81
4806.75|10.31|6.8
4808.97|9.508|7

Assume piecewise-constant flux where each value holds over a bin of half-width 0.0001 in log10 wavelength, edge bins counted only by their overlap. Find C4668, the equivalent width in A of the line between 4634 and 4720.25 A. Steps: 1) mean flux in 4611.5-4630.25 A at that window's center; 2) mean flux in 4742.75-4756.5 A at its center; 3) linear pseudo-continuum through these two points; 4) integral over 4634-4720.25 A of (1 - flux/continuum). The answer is 5.5 A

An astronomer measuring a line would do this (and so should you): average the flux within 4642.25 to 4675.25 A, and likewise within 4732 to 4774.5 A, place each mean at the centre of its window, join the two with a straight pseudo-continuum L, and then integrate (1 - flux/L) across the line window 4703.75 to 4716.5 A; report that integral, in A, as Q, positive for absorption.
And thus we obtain 1.1 A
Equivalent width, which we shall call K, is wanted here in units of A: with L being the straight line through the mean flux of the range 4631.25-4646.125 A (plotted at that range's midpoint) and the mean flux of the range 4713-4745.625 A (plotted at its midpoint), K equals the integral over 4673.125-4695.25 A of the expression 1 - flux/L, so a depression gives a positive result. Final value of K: -0.21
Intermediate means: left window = 9.21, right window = 9.55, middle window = 9.47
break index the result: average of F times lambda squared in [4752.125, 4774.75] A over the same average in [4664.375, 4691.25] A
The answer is 1.0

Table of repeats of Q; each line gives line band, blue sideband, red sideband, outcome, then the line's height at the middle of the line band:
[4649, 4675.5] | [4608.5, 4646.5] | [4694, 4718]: 0.2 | 9.35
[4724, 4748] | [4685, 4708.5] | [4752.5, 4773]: -0.9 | 9.15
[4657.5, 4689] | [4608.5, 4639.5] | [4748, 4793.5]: 1.0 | 9.6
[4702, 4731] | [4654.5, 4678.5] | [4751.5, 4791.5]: 0.8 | 9.22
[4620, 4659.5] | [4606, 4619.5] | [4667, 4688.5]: 2.1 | 9.92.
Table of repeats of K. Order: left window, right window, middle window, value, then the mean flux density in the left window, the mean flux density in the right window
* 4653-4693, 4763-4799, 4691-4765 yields 0.42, 9.28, 9.34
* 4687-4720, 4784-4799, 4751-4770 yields 0.23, 9.07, 9.58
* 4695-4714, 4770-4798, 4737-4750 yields -0.74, 8.68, 9.27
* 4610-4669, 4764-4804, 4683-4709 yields 1.00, 9.52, 9.41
